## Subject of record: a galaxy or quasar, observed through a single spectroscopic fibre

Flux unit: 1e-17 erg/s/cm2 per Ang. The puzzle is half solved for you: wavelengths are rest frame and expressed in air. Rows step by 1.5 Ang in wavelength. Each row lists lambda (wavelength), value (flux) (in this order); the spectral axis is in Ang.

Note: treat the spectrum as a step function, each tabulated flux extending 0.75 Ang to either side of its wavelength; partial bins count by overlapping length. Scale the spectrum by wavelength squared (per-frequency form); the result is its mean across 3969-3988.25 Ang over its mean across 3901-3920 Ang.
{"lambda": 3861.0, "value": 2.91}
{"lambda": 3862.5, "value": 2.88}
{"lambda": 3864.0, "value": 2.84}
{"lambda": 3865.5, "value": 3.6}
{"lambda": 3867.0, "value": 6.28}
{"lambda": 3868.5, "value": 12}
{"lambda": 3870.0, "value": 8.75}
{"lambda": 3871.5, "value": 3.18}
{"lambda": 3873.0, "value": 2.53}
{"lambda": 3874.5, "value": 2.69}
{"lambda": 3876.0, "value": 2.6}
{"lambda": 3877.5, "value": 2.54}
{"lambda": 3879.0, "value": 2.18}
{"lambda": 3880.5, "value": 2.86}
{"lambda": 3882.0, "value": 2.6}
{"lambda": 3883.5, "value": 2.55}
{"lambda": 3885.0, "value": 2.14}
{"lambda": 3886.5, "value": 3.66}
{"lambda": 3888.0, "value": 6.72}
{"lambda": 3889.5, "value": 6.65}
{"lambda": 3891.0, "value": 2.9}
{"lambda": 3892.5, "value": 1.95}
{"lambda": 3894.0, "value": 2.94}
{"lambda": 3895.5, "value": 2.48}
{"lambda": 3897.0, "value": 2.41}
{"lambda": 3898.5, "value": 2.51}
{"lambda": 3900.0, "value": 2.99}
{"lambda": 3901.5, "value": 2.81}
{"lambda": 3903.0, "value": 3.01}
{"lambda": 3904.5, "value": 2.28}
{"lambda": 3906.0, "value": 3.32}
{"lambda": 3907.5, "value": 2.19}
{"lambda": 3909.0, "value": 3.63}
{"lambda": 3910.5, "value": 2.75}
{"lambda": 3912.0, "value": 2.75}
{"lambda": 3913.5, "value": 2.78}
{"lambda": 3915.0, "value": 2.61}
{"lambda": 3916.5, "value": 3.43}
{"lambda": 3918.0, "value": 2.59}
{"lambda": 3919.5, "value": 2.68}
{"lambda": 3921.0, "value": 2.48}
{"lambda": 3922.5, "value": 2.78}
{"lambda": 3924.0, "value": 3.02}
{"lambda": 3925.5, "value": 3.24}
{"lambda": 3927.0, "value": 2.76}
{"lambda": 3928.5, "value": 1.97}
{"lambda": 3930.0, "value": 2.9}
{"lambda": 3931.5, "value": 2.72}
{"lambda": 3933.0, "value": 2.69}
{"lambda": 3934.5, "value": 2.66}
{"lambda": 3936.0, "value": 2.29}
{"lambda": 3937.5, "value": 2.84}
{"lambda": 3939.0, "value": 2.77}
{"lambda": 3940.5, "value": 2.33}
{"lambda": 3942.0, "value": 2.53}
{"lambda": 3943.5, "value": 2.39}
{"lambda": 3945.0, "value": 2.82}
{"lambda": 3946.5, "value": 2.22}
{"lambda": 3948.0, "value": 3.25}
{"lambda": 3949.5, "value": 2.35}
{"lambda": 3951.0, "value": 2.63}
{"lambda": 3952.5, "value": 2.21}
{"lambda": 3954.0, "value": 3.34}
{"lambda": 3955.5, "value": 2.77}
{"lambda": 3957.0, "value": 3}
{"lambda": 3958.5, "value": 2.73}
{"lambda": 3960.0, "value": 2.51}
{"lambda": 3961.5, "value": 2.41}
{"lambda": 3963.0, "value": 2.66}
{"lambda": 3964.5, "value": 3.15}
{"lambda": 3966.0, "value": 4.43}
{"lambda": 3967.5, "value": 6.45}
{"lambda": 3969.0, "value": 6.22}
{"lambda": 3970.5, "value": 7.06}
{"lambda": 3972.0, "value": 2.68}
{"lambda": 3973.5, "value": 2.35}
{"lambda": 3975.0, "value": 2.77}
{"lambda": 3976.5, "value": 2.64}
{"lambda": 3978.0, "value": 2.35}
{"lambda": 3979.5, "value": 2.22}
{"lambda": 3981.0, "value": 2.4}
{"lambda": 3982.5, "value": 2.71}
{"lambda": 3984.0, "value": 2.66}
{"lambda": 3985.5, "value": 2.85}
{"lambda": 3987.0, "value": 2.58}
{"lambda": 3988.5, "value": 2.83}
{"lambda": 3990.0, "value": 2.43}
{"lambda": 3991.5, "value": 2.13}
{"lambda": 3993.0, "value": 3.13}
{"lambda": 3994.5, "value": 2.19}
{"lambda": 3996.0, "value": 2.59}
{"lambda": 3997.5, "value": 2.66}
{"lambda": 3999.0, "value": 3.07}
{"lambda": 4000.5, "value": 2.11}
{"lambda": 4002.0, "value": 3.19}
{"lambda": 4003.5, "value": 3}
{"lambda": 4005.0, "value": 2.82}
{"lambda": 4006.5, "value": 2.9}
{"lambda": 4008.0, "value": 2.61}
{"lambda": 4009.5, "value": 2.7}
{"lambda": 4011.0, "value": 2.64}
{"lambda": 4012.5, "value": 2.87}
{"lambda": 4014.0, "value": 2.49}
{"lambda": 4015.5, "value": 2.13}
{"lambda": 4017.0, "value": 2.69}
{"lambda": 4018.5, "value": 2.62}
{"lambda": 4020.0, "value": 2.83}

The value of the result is 1.1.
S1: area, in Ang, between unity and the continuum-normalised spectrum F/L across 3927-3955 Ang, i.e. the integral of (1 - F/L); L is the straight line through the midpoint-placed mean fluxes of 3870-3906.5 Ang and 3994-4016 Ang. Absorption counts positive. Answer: 3.0 Ang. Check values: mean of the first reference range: 3.14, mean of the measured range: 2.61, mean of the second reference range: 2.68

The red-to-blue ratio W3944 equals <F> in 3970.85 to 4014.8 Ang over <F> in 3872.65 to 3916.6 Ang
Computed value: 0.90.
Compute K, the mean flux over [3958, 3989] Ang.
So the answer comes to 3.28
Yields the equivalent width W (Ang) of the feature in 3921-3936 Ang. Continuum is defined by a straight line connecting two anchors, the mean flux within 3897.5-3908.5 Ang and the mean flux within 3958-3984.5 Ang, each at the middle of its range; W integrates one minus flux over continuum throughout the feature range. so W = 1.3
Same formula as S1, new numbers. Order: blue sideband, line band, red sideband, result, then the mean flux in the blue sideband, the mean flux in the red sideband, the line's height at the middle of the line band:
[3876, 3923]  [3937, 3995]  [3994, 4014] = -3.52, 2.97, 2.72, 2.81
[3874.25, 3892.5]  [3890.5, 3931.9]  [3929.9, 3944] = 2.59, 3.3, 2.6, 2.94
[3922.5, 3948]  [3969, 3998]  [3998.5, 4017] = -2.19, 2.66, 2.71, 2.69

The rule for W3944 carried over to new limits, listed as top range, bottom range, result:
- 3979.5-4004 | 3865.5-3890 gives 0.61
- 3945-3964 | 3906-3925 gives 0.95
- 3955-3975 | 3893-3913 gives 1.34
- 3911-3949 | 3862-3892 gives 0.66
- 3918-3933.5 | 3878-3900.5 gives 0.86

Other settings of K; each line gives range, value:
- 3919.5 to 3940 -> 2.7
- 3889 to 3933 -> 2.86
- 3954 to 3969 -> 3.49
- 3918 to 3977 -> 3.01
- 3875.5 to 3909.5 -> 3.04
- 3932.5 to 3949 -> 2.61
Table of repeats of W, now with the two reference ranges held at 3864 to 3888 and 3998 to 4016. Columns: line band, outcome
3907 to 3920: 3.0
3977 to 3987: 1.5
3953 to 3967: 0.6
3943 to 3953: 2.3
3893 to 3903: 3.0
